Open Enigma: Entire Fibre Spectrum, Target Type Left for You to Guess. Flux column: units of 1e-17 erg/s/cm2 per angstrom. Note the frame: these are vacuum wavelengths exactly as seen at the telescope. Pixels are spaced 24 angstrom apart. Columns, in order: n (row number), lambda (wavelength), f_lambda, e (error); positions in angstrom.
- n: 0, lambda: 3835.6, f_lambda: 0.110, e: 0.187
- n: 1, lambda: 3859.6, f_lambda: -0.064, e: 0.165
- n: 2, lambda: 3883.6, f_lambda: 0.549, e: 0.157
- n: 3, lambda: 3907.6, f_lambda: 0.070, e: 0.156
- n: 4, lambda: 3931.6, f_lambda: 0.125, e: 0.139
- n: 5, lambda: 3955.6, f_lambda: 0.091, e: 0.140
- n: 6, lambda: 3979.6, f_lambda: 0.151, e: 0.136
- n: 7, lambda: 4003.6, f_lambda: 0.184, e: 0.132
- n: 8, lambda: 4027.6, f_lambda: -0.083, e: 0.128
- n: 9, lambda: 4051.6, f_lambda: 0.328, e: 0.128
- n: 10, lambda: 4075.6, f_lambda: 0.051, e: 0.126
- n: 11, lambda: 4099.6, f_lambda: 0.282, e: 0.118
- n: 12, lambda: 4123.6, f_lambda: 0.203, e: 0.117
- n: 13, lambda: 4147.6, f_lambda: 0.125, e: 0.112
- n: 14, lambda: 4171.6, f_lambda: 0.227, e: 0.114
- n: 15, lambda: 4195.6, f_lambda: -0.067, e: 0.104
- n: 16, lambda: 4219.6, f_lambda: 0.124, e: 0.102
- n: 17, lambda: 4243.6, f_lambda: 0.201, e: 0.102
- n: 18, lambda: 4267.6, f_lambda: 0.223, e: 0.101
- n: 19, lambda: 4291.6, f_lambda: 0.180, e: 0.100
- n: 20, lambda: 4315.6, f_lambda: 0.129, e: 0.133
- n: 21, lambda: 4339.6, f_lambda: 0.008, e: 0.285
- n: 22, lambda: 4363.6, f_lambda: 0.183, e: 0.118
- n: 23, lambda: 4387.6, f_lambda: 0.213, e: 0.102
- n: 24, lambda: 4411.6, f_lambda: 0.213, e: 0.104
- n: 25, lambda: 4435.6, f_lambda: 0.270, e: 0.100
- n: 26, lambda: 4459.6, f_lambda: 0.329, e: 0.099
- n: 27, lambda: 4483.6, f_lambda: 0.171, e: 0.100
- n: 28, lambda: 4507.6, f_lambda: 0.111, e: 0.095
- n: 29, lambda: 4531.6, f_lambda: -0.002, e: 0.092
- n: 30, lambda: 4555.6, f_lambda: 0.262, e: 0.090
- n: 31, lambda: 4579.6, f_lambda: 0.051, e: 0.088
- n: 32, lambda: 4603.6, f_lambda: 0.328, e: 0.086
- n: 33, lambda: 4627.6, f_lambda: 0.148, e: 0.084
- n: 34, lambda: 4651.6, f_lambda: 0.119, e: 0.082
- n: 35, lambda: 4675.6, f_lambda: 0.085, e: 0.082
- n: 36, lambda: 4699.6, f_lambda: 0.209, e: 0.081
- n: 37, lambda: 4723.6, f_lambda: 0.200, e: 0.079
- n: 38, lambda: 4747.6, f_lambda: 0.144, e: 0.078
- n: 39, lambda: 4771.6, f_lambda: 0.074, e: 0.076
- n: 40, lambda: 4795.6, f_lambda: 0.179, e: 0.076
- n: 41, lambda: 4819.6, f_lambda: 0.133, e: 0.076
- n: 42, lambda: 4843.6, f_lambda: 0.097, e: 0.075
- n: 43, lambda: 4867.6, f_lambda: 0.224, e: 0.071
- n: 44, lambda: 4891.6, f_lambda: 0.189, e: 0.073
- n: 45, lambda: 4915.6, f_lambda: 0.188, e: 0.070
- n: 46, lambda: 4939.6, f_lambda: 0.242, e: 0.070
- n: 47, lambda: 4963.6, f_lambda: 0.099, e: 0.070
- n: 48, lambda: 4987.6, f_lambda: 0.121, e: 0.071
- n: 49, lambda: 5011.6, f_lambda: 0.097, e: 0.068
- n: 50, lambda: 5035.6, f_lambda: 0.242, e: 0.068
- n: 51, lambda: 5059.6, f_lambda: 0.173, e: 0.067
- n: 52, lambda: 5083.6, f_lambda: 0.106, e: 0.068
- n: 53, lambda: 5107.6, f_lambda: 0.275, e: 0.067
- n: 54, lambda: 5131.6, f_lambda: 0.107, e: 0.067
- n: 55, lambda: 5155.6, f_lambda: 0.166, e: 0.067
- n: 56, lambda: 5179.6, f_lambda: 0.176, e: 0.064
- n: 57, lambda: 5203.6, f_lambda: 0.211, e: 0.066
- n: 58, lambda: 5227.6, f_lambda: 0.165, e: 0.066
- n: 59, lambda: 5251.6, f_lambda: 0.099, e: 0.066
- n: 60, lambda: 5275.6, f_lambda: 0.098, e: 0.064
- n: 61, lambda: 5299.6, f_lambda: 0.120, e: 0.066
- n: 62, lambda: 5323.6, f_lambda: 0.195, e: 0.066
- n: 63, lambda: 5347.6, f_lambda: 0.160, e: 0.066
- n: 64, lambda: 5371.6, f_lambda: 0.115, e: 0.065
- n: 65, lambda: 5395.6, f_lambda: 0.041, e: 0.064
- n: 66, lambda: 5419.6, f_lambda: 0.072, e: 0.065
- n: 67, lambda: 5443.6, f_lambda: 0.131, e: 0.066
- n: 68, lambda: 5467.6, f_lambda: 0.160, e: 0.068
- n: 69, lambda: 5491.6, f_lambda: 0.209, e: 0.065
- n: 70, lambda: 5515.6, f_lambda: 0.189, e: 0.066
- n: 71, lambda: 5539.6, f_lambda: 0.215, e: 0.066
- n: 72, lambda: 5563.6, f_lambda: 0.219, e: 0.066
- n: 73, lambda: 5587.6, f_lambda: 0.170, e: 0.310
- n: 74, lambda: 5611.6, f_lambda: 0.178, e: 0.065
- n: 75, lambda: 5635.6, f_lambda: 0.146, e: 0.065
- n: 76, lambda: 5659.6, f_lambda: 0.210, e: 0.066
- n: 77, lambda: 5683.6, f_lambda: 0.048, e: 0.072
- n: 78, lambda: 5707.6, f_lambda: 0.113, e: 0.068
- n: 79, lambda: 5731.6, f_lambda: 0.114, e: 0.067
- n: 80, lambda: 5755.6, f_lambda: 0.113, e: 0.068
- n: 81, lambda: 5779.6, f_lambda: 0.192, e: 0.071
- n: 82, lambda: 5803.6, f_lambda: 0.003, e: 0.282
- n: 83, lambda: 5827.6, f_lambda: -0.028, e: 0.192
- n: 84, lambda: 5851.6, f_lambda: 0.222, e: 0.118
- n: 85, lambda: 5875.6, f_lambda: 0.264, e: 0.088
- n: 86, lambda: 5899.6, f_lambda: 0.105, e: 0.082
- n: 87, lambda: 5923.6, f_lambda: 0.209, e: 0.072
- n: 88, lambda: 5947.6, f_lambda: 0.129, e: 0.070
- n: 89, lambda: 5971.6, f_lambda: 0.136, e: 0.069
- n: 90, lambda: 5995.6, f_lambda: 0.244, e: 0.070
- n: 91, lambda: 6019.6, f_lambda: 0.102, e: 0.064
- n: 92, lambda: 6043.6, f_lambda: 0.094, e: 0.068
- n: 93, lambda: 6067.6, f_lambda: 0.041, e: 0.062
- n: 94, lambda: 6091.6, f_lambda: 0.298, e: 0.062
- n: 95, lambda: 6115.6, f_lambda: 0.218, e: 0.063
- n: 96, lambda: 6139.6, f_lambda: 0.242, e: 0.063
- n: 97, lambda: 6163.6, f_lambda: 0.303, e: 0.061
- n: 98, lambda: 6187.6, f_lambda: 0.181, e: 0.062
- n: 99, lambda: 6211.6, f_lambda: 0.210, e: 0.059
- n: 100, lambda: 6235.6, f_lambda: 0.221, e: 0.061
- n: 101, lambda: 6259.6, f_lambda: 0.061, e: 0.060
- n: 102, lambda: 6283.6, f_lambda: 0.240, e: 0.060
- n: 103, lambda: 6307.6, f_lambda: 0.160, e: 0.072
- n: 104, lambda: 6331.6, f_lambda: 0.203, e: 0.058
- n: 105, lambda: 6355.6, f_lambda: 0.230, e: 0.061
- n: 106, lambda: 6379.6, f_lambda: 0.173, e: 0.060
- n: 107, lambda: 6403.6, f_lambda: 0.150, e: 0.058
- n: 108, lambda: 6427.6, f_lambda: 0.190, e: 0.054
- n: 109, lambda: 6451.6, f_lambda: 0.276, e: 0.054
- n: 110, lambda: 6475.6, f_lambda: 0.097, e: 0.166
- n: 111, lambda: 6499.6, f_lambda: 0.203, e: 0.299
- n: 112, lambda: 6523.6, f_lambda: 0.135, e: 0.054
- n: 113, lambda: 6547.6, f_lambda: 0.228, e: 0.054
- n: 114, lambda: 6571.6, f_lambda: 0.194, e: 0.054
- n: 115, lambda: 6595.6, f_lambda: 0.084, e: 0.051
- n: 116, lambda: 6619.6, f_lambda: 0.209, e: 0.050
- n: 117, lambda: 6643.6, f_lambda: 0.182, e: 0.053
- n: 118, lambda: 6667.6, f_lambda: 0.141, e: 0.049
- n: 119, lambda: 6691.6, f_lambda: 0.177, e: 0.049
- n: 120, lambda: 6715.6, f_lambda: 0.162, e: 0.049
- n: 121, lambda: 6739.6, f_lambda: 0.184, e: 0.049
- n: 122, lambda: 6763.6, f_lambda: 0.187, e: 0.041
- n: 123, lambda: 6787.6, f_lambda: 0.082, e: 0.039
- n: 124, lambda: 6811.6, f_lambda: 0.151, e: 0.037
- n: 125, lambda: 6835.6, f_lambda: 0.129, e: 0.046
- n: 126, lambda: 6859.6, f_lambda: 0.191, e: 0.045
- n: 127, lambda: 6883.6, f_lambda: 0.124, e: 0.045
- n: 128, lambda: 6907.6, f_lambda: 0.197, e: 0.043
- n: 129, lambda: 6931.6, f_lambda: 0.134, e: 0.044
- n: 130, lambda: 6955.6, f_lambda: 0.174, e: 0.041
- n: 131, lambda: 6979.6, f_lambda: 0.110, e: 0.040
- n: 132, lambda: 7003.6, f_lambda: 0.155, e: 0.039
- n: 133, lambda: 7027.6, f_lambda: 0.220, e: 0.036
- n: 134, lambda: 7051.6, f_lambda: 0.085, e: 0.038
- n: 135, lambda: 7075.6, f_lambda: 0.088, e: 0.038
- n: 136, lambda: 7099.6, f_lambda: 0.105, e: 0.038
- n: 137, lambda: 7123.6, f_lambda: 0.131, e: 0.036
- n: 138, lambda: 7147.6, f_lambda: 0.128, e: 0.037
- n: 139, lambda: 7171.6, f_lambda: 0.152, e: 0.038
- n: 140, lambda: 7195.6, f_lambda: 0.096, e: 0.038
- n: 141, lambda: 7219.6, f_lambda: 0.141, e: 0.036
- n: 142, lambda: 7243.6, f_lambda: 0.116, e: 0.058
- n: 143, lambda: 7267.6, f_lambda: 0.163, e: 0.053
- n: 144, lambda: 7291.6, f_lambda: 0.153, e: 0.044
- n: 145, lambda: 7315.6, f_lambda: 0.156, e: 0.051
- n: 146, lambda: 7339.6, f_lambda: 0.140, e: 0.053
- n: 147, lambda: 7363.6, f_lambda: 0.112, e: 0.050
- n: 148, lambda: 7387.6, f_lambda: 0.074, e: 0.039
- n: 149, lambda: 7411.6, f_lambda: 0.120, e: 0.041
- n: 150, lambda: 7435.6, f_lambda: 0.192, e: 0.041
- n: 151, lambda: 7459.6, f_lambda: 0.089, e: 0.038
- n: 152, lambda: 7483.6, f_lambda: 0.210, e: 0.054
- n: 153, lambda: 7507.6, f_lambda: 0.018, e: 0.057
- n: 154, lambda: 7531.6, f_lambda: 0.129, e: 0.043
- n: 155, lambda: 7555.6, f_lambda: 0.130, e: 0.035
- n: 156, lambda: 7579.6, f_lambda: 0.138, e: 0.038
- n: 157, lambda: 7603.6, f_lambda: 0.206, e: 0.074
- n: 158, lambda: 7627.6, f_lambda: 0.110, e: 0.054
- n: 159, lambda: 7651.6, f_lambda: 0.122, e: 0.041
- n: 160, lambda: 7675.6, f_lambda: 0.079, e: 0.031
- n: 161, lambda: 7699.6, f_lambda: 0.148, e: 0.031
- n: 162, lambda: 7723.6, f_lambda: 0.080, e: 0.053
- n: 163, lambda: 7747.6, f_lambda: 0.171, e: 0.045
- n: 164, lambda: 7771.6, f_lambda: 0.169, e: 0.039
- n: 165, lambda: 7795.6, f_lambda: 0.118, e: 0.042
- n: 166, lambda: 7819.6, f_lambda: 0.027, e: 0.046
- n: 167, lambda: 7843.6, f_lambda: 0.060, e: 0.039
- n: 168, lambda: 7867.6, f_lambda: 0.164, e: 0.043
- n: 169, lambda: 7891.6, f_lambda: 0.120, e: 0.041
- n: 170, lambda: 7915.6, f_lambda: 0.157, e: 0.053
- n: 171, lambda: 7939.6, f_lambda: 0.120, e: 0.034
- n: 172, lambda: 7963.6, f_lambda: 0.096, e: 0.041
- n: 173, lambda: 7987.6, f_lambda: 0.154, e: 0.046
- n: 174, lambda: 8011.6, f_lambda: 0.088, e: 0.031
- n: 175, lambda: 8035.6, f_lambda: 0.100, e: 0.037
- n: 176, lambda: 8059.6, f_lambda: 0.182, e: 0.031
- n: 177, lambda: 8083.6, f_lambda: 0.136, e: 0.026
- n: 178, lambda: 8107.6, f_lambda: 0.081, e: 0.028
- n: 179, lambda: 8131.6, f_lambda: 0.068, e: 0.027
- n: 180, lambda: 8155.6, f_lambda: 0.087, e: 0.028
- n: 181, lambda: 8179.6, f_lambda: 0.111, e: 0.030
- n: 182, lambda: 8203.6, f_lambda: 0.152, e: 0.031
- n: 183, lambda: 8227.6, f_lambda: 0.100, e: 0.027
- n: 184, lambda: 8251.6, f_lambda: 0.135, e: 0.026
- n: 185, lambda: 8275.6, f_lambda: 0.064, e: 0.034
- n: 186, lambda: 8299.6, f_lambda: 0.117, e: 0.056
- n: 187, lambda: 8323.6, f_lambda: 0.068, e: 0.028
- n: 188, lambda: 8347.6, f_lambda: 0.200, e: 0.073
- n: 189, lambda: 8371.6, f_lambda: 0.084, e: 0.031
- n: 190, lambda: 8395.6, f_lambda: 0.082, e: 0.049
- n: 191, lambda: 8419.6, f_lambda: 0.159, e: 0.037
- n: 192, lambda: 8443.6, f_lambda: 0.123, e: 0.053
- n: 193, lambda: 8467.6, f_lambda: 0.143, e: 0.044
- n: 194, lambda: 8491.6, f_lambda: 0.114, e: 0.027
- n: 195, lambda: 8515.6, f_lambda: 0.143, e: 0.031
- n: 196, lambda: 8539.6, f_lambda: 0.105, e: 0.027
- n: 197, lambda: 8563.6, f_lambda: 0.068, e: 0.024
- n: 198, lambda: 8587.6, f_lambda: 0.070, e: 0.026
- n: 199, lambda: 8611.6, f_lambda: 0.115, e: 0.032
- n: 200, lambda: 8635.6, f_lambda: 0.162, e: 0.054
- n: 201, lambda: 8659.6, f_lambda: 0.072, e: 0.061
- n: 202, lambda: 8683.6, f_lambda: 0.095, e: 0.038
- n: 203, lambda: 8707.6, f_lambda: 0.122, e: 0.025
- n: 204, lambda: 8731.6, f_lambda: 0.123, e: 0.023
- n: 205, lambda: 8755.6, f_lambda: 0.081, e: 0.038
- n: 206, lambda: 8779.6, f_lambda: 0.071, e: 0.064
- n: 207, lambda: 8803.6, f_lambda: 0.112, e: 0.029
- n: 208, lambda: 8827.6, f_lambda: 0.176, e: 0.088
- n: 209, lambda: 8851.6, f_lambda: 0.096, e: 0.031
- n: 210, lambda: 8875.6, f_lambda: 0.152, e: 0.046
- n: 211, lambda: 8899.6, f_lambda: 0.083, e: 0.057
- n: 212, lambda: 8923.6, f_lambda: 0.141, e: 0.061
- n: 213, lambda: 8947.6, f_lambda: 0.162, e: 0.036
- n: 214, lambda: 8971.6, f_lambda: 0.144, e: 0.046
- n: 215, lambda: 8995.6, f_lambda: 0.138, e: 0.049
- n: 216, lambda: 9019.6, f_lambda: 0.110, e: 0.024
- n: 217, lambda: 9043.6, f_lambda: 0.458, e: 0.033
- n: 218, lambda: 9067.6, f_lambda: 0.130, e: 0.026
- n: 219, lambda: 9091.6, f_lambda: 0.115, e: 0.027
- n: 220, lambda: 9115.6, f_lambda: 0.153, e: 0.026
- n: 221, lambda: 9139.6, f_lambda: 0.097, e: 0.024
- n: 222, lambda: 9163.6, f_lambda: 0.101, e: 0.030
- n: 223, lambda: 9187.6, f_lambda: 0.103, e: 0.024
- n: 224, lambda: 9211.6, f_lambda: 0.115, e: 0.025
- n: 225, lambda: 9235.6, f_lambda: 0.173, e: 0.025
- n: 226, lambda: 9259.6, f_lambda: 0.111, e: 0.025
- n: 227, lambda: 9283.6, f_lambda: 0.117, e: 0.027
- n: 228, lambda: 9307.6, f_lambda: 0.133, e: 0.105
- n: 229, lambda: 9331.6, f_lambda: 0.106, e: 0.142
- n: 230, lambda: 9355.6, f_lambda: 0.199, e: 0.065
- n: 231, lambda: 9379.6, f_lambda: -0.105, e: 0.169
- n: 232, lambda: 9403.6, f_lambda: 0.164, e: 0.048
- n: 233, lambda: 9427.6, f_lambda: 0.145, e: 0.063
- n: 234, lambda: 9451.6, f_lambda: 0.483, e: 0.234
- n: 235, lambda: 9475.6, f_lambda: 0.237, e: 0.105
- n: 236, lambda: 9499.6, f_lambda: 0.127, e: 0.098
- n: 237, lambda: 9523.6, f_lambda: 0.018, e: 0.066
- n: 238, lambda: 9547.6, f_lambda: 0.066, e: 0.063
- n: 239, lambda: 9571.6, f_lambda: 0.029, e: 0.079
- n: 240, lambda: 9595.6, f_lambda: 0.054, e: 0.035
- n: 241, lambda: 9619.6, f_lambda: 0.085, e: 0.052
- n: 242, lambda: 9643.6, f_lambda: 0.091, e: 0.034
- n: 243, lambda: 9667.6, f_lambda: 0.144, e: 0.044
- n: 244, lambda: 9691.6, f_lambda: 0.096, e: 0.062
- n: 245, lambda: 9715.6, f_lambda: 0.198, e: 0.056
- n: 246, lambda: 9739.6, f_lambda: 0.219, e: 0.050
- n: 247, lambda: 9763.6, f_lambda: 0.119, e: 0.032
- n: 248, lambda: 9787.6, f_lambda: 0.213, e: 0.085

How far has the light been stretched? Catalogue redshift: 1.424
